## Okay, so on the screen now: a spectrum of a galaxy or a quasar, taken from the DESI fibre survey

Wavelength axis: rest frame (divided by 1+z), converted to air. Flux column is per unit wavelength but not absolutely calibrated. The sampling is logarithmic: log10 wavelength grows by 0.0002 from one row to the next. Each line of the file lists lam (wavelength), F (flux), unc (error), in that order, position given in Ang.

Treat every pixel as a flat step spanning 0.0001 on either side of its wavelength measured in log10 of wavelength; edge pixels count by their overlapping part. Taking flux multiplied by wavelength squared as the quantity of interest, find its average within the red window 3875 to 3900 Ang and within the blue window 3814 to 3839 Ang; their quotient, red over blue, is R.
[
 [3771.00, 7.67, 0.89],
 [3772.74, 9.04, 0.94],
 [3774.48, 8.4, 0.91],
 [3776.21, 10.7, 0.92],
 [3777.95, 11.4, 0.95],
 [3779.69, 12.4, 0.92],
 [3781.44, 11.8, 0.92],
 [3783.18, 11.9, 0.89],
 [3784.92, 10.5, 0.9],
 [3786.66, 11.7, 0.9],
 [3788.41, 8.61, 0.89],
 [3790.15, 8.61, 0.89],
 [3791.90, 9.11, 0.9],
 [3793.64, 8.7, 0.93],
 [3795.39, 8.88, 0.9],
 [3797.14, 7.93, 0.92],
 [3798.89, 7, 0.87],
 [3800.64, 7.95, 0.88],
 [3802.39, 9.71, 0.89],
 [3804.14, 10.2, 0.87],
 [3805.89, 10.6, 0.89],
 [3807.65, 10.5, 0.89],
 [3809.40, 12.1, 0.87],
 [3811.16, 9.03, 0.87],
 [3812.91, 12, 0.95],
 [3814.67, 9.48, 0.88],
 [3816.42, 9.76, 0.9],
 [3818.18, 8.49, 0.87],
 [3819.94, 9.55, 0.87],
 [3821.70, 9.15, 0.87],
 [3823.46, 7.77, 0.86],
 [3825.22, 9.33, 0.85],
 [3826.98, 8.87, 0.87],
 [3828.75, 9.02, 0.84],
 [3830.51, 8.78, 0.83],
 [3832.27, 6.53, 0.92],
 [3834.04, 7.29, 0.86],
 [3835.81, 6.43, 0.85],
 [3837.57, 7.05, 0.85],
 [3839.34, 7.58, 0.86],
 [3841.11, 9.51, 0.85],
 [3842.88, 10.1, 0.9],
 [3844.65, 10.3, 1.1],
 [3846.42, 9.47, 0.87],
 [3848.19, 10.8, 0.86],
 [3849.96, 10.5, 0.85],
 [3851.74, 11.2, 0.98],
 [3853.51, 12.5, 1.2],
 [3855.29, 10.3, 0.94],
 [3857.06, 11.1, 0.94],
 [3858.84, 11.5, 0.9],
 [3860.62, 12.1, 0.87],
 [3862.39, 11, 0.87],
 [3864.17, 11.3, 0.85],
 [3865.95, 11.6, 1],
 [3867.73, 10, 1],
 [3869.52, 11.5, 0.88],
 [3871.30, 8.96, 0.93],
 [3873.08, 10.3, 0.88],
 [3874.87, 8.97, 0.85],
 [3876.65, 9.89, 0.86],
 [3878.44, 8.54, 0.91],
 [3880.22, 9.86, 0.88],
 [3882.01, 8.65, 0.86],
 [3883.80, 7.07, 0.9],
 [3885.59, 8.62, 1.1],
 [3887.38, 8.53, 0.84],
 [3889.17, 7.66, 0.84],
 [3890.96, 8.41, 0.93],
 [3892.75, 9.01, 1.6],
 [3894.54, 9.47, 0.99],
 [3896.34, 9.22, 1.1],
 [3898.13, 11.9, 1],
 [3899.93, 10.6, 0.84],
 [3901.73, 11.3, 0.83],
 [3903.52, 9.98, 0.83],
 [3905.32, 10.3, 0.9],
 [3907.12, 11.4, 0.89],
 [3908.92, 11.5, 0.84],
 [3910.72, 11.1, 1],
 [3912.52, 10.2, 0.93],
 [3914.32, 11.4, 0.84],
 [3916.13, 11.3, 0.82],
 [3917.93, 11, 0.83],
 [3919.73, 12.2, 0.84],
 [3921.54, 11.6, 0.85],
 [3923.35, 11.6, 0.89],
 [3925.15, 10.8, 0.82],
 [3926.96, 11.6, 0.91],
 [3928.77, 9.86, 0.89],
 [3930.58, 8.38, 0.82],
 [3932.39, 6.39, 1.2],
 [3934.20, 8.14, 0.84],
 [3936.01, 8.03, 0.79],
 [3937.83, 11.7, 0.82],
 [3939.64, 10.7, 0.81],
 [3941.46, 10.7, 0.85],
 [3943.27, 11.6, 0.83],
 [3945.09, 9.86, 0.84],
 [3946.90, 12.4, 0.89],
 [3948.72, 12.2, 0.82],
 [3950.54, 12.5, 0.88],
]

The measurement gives 1.1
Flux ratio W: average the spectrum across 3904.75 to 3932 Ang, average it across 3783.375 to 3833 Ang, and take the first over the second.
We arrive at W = 1.2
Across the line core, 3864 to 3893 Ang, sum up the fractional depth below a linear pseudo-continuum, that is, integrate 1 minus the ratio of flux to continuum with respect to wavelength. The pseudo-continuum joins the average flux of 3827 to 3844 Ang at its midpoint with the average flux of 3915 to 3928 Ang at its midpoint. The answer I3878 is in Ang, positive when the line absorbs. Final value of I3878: 1.2 Ang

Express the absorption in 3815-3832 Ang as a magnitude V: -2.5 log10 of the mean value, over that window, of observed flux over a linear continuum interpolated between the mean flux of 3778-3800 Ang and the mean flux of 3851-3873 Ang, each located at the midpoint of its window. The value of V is 0.17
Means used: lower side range 9.8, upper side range 11.1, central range 8.9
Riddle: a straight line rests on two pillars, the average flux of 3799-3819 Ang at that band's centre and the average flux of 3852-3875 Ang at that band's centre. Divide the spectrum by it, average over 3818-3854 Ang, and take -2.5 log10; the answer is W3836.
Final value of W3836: 0.15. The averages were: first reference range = 9.88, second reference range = 10.9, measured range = 9.03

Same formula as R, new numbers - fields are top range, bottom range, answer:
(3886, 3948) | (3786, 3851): 1.18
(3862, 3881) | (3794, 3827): 1.12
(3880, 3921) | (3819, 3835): 1.23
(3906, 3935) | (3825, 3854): 1.21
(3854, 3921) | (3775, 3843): 1.14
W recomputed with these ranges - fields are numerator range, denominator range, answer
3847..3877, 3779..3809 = 1.10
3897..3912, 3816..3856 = 1.20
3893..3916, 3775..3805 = 1.09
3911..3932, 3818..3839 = 1.32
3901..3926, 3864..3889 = 1.18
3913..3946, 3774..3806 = 1.06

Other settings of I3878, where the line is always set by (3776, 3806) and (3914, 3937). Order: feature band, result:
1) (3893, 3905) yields -0.3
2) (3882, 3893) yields 2.0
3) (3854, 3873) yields -1.8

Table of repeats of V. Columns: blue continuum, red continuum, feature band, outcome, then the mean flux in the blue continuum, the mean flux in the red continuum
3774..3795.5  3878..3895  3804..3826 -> -0.01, 10.3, 8.56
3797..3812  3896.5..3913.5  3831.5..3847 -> 0.21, 9.52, 10.9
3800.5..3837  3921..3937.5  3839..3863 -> -0.14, 9.17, 9.63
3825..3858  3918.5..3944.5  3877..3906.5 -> 0.05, 9.3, 10.2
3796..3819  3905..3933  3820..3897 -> 0.07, 9.59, 10.7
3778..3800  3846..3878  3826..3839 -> 0.32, 9.8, 10.7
